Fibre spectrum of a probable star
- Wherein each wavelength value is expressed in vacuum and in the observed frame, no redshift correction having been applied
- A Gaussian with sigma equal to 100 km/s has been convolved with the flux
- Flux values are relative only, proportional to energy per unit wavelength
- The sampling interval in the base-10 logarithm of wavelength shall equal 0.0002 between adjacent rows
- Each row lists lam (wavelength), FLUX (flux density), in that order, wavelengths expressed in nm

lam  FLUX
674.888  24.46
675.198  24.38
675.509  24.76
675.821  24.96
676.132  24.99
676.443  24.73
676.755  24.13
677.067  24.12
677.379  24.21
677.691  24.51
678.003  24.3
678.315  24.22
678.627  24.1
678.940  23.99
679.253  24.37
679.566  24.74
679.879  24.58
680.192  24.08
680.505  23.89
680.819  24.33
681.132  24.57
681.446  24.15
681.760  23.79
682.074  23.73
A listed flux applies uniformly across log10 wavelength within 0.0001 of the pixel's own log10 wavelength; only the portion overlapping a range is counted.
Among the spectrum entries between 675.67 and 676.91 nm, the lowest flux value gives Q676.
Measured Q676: 24.13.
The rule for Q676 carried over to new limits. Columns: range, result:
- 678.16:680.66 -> 23.89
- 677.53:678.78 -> 24.1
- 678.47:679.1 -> 23.99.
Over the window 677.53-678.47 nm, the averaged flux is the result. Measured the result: 24.4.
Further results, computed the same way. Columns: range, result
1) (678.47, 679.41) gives 24.1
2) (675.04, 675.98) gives 24.7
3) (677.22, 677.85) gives 24.4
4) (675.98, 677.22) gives 24.5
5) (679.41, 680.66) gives 24.3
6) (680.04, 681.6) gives 24.2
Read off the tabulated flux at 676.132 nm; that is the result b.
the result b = 24.99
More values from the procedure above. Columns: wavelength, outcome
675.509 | 24.76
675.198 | 24.38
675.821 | 24.96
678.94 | 23.99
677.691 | 24.51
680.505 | 23.89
